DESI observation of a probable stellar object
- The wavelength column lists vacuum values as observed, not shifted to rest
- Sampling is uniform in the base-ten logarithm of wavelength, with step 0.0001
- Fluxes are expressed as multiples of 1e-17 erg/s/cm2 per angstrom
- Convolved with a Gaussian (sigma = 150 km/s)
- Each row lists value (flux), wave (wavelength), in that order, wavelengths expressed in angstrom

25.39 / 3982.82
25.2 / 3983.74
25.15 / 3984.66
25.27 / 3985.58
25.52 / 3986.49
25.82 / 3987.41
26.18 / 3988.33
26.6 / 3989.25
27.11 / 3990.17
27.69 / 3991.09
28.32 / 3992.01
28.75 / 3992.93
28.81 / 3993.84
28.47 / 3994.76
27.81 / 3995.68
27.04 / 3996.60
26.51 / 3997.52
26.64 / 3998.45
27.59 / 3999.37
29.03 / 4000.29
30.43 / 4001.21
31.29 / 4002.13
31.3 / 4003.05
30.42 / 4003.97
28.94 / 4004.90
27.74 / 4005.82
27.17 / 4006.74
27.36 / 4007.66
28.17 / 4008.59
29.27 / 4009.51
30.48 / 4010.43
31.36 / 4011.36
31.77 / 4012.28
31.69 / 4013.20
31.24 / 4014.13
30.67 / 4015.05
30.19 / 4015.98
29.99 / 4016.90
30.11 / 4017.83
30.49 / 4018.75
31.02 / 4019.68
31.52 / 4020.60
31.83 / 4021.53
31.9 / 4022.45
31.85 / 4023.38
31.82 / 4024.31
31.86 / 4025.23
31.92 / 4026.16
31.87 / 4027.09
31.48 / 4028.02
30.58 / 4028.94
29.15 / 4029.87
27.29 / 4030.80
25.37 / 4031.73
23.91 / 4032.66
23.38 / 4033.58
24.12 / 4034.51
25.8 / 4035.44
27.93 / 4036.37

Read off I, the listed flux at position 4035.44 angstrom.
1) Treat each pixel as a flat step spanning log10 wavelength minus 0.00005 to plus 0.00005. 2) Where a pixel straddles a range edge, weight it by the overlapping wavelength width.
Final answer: 25.8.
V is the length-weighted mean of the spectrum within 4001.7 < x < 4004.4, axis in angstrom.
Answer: 31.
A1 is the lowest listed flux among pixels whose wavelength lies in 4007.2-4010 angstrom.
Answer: 27.36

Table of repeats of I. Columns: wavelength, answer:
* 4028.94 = 30.58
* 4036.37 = 27.93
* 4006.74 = 27.17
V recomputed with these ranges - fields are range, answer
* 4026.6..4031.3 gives 30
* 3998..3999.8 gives 27.1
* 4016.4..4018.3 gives 30.1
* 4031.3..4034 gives 24.3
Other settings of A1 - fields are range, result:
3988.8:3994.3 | 26.6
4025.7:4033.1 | 23.91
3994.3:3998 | 26.51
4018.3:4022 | 30.49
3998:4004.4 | 26.64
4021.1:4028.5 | 31.48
